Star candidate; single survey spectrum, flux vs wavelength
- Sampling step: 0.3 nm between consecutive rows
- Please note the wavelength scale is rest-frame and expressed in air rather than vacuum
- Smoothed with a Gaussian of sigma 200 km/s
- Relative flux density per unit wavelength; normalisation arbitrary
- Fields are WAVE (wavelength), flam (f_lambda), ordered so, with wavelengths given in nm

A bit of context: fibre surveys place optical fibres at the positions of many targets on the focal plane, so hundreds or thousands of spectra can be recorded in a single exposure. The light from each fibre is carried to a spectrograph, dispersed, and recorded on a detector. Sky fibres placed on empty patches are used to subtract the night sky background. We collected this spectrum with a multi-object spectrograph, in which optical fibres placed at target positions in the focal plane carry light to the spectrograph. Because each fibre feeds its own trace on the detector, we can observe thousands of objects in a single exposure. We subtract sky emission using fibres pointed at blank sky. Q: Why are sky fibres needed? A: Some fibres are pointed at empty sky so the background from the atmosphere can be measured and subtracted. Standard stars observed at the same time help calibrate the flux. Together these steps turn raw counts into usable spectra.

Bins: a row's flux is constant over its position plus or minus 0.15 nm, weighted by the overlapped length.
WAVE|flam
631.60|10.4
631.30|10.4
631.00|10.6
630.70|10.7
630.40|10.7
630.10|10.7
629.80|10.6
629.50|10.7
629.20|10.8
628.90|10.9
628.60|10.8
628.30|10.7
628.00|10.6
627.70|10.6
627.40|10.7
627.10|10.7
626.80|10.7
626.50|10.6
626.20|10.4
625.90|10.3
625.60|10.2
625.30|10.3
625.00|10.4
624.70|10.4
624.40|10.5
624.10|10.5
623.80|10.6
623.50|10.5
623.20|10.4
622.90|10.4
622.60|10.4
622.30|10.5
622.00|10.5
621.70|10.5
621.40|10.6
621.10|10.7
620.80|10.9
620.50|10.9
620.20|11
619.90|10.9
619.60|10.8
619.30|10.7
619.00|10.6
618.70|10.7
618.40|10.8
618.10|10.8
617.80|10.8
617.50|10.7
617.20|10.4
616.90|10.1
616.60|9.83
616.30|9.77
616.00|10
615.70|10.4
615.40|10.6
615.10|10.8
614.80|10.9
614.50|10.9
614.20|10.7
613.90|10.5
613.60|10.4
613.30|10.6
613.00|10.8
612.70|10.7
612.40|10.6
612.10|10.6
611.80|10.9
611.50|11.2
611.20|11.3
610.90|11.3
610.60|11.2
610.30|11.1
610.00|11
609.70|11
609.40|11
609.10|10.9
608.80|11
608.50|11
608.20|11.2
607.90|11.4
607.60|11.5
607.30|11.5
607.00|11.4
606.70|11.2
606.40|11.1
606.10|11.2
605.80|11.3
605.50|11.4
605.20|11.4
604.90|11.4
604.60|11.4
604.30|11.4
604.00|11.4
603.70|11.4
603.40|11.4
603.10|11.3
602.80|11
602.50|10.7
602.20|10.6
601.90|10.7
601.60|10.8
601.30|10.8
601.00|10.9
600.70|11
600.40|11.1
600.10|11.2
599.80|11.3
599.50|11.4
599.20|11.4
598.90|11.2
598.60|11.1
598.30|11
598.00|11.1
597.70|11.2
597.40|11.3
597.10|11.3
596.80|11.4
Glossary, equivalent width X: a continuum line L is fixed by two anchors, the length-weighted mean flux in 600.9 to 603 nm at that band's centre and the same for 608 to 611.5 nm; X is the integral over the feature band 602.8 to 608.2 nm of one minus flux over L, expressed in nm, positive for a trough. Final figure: -0.20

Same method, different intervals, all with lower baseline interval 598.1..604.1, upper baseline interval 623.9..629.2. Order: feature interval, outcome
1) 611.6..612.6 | 0.01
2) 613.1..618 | 0.14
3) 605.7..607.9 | -0.07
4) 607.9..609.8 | -0.02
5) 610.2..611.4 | -0.04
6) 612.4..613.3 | 0.01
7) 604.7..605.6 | -0.03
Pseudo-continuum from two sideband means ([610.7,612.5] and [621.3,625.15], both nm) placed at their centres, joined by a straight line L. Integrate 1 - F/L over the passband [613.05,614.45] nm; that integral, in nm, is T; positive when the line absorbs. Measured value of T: 0.04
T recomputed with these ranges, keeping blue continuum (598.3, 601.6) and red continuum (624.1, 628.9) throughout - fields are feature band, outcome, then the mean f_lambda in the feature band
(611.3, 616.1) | 0.06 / 10.7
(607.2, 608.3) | -0.05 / 11.4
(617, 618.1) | 0.01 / 10.6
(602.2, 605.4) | -0.06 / 11.2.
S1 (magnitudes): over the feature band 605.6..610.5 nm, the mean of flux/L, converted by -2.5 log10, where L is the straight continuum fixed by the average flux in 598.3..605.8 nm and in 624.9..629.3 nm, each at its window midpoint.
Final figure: -0.02 mag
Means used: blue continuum 11.2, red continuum 10.6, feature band 11.2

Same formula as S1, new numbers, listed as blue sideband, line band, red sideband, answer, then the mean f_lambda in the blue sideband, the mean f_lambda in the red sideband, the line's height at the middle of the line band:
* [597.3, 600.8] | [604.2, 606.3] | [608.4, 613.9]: -0.03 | 11.2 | 10.9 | 11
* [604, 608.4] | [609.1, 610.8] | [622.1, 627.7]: 0.01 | 11.3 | 10.5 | 11.2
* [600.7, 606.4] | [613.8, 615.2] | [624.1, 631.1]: 0.01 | 11.1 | 10.6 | 10.9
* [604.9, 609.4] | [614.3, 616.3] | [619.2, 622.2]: 0.04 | 11.2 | 10.7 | 10.9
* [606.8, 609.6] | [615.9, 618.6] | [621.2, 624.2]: 0.04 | 11.2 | 10.5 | 10.8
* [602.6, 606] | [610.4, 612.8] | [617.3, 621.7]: 0.01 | 11.3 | 10.8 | 11.1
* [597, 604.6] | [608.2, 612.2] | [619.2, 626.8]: -0.02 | 11.1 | 10.6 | 10.9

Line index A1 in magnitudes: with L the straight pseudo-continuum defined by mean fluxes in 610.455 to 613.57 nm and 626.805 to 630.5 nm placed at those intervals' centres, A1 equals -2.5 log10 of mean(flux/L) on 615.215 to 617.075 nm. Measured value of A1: 0.074 mag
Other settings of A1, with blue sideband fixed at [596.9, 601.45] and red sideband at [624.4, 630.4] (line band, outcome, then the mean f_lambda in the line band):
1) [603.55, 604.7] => -0.03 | 11.4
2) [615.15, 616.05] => 0.04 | 10.4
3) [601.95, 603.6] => 0.01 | 11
